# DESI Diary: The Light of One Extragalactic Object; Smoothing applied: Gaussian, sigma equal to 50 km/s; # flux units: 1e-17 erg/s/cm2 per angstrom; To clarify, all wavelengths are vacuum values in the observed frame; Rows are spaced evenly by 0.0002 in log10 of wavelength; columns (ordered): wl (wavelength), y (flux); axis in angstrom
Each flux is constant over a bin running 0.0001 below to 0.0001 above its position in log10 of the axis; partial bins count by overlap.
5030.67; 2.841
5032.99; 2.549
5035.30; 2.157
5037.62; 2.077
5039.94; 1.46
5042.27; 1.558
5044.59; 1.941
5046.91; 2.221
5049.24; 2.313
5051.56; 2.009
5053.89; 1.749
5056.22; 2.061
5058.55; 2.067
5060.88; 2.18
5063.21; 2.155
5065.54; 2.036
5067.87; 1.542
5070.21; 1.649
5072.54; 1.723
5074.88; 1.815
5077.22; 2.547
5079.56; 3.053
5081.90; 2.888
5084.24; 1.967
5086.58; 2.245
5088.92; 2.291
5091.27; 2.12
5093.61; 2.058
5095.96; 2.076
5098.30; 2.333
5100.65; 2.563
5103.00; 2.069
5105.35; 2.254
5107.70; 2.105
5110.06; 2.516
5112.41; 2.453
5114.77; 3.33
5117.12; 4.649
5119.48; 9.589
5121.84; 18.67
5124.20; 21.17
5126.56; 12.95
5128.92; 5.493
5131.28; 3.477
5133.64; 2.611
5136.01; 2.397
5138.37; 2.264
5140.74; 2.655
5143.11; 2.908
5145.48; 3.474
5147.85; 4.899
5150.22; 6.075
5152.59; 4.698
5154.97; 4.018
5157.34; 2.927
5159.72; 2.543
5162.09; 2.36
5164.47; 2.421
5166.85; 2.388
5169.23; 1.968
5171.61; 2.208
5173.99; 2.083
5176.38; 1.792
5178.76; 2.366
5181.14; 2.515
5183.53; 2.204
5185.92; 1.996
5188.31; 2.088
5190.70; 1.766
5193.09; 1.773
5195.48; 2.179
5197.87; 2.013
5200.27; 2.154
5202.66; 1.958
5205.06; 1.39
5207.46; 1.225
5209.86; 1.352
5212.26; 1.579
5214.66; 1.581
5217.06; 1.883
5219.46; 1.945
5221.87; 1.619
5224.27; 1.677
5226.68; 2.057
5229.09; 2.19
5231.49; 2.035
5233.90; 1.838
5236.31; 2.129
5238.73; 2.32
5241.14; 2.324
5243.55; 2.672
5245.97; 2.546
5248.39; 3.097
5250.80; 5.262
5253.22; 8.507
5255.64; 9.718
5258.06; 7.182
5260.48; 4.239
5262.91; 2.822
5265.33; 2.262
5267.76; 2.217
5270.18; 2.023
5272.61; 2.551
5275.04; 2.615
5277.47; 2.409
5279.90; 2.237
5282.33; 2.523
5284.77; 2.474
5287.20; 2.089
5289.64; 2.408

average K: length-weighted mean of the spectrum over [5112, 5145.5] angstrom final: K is 6.73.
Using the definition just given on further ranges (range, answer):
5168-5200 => 2.08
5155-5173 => 2.5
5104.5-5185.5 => 4.46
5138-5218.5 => 2.46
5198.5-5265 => 2.93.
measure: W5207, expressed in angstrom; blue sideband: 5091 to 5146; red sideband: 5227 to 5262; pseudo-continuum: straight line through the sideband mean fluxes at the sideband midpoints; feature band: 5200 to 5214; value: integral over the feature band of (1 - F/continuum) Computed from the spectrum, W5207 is 8.8 angstrom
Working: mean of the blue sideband 4.99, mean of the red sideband 3.95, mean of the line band 1.57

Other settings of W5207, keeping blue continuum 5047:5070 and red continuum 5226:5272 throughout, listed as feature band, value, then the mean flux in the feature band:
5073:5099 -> -0.76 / 2.29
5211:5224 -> 6.24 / 1.72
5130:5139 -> -0.42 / 2.75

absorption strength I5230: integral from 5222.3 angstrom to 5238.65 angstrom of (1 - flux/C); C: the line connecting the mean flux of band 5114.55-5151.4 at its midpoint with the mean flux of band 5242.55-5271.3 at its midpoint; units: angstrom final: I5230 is 9.69 angstrom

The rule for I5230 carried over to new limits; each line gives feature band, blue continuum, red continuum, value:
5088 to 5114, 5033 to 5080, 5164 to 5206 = -3.1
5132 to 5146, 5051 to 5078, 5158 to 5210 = -4.8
